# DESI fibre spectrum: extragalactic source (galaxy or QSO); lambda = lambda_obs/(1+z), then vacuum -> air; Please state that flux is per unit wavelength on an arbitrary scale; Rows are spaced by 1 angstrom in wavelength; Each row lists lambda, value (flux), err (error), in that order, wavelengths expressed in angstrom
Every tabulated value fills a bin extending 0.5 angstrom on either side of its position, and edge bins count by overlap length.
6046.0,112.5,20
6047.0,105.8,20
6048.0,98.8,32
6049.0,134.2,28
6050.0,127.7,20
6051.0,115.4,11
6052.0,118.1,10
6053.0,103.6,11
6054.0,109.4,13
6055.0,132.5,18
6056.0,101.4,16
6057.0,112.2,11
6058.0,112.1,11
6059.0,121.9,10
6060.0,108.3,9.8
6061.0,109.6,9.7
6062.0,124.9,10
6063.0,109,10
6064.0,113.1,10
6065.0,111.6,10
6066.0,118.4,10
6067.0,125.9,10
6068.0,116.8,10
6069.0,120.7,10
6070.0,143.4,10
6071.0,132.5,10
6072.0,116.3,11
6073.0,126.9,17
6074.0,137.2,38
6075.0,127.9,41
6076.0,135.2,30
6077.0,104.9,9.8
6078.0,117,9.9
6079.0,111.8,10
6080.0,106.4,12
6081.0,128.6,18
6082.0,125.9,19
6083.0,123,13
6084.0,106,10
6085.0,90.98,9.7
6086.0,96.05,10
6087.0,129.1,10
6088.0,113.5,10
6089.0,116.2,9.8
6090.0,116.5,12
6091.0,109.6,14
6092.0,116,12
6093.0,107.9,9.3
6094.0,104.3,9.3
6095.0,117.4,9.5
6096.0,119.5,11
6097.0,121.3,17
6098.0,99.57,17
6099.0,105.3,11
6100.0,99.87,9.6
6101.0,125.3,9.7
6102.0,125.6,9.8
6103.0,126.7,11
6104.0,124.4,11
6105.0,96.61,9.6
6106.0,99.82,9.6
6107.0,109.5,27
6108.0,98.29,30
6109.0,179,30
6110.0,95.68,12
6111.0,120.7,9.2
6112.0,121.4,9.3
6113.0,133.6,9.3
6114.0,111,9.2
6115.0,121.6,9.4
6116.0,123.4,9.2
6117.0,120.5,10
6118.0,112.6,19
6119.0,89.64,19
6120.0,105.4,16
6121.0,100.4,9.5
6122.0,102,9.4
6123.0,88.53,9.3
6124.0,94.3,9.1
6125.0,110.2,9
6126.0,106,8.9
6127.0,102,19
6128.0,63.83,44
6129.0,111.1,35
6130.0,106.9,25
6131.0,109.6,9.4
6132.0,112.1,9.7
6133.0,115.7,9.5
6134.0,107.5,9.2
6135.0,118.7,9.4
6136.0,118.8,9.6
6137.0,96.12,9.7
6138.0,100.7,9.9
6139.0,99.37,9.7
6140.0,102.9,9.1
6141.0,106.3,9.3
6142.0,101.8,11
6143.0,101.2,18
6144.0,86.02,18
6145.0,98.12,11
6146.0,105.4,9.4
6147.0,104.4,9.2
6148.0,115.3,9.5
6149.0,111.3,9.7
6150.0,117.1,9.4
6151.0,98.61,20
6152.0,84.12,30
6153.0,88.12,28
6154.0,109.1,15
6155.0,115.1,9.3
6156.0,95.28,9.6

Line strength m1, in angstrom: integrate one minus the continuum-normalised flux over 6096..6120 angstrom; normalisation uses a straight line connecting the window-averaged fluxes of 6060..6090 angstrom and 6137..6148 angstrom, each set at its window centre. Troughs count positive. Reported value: -1.2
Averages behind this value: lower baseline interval 118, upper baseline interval 101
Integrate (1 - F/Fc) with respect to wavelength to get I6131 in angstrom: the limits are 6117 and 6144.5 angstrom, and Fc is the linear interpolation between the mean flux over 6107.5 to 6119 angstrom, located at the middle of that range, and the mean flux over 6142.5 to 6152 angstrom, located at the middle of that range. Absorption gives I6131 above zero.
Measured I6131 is 2.1 angstrom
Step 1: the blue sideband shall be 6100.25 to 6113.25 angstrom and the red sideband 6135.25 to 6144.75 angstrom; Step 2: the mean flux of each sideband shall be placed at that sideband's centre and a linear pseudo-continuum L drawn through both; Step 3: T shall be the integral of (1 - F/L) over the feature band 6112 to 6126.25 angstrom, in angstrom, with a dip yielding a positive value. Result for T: 0.48 angstrom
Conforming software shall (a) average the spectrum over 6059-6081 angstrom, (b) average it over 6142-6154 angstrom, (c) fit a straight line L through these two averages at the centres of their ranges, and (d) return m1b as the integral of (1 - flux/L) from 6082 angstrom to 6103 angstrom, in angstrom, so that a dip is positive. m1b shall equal 0.3 angstrom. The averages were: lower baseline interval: 120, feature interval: 113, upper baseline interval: 101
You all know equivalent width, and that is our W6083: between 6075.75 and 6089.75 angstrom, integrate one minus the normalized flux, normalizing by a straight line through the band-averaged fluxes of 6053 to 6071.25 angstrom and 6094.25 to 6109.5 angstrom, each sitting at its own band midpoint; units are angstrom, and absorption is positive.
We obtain 0.3 angstrom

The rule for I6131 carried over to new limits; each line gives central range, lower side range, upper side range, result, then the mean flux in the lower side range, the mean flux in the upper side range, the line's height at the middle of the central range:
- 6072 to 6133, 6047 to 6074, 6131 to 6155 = -0.8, 118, 105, 111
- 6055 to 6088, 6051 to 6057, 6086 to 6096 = -1.3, 113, 114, 113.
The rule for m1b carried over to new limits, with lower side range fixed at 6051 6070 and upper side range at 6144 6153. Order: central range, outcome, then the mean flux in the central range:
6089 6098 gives -0.22 angstrom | 113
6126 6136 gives -0.09 angstrom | 106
